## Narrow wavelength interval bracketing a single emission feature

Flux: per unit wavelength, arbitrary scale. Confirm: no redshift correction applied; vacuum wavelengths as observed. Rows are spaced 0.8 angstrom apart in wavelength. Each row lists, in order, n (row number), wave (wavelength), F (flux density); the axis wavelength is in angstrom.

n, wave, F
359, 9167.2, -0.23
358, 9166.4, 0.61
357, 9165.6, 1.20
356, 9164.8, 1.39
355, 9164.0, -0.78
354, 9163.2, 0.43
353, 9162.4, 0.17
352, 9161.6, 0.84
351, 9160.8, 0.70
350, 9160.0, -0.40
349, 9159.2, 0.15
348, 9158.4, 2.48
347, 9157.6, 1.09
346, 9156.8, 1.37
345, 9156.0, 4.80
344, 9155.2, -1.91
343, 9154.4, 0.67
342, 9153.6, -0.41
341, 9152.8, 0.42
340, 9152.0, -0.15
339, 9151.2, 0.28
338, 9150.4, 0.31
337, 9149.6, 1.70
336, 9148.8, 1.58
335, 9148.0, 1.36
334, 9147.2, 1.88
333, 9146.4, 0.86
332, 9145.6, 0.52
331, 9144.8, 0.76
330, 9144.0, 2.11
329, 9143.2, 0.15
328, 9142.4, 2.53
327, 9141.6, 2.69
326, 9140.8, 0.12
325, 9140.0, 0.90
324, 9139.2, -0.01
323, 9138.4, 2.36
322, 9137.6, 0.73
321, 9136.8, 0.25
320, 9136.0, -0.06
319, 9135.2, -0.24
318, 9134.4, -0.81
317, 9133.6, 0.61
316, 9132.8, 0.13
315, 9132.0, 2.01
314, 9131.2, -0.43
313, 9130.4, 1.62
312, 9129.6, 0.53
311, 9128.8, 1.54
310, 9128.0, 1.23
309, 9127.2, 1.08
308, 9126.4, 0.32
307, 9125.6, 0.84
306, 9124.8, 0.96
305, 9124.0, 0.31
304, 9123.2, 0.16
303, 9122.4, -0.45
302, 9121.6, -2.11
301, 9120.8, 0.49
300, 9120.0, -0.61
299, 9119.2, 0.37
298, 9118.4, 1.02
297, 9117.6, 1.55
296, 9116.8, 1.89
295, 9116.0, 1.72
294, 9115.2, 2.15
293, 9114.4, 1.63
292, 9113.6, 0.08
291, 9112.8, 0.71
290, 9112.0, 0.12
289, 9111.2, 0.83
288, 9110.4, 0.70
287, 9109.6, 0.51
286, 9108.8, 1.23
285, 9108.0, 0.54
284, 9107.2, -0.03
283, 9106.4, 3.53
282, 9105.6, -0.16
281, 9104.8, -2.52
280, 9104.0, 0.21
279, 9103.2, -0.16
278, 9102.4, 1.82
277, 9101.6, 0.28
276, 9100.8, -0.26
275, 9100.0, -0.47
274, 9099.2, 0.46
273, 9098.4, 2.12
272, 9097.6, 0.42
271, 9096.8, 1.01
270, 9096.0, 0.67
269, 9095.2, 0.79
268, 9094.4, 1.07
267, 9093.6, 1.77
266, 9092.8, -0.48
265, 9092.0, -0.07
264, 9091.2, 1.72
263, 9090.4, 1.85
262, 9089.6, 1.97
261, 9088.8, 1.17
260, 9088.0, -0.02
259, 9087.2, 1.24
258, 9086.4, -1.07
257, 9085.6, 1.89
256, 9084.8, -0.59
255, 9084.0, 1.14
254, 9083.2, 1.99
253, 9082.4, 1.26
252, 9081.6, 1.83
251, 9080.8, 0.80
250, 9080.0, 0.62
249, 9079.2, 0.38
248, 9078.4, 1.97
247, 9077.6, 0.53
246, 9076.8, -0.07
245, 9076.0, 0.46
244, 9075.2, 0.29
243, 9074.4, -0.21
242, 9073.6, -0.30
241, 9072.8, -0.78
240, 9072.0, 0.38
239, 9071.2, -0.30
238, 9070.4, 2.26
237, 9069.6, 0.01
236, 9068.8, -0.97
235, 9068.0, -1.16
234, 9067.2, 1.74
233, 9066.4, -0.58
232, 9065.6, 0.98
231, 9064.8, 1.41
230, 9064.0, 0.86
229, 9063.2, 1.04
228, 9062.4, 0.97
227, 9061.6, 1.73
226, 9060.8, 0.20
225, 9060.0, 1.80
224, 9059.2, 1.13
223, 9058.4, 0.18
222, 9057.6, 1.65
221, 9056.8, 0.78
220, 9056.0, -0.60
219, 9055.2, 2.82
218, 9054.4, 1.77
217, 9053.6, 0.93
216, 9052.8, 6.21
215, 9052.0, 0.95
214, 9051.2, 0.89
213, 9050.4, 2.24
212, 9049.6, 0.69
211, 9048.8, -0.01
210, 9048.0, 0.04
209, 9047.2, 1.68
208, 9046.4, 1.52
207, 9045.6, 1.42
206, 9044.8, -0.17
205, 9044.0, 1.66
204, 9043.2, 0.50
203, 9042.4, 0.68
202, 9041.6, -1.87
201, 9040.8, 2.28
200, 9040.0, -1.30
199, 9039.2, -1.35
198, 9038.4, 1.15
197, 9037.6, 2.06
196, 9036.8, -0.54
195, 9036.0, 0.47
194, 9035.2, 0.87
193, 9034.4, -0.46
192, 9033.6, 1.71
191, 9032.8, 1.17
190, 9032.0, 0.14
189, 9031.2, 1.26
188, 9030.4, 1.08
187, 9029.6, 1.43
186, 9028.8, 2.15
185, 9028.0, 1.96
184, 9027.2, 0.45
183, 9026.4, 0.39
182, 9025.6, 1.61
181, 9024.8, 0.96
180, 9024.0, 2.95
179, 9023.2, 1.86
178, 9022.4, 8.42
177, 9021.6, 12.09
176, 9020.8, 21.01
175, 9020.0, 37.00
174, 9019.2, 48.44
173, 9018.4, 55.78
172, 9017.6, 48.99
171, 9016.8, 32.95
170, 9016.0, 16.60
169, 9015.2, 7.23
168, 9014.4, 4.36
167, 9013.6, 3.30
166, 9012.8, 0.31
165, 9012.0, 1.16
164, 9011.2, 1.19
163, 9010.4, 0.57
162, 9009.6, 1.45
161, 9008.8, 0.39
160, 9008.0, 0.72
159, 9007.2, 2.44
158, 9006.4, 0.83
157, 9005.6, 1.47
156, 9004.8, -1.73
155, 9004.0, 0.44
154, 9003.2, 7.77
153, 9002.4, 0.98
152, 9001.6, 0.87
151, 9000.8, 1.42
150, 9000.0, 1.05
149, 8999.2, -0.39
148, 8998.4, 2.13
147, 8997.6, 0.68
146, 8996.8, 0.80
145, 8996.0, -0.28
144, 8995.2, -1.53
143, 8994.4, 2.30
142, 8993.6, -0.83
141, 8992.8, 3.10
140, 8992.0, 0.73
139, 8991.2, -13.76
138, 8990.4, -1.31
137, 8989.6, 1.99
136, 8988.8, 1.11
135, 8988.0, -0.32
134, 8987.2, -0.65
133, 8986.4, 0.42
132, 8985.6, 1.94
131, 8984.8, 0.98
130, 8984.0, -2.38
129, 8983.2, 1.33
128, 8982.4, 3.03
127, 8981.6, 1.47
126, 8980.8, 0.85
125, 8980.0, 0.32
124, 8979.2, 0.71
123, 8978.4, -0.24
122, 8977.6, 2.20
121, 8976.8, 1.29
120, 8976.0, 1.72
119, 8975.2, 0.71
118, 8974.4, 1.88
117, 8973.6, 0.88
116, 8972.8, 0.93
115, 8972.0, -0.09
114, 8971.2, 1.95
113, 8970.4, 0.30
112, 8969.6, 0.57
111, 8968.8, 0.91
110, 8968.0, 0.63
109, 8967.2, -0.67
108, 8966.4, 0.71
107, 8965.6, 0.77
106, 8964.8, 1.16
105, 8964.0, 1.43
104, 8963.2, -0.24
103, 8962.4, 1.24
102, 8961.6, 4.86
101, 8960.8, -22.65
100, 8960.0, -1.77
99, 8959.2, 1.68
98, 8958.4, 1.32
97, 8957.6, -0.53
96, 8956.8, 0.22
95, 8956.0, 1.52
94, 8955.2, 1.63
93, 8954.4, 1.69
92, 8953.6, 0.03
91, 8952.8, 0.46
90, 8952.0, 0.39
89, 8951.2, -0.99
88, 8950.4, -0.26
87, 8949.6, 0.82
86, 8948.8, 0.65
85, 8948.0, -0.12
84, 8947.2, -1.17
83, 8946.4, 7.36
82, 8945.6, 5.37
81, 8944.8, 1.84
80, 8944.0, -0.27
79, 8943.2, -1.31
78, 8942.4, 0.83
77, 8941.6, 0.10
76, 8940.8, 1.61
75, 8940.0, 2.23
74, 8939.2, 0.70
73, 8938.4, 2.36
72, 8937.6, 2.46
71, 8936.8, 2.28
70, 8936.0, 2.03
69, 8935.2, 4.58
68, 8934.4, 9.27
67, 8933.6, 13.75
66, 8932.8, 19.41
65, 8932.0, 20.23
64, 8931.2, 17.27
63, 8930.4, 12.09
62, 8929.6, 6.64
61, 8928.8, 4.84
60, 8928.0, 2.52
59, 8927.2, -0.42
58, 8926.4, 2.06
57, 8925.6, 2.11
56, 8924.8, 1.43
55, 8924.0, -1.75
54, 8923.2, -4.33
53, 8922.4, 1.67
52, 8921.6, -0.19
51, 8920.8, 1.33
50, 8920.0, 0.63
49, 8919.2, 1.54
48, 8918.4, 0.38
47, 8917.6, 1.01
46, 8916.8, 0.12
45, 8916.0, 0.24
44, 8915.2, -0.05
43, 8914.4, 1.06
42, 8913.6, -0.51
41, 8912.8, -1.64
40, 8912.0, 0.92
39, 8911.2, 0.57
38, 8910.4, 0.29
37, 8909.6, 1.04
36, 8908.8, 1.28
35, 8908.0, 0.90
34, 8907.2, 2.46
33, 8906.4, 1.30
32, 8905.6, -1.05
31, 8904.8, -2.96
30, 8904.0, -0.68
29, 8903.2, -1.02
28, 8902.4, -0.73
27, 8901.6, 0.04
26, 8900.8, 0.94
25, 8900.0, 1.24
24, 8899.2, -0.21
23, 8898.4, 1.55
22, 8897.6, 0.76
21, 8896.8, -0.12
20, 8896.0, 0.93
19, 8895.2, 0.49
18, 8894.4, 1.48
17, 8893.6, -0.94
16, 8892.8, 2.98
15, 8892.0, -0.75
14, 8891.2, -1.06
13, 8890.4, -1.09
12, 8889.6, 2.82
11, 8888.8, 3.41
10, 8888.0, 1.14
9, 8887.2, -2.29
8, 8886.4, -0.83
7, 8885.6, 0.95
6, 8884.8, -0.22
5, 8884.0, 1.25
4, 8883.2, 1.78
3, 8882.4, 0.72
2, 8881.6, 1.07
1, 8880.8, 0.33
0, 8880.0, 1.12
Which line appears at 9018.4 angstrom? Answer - [O III] 5007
